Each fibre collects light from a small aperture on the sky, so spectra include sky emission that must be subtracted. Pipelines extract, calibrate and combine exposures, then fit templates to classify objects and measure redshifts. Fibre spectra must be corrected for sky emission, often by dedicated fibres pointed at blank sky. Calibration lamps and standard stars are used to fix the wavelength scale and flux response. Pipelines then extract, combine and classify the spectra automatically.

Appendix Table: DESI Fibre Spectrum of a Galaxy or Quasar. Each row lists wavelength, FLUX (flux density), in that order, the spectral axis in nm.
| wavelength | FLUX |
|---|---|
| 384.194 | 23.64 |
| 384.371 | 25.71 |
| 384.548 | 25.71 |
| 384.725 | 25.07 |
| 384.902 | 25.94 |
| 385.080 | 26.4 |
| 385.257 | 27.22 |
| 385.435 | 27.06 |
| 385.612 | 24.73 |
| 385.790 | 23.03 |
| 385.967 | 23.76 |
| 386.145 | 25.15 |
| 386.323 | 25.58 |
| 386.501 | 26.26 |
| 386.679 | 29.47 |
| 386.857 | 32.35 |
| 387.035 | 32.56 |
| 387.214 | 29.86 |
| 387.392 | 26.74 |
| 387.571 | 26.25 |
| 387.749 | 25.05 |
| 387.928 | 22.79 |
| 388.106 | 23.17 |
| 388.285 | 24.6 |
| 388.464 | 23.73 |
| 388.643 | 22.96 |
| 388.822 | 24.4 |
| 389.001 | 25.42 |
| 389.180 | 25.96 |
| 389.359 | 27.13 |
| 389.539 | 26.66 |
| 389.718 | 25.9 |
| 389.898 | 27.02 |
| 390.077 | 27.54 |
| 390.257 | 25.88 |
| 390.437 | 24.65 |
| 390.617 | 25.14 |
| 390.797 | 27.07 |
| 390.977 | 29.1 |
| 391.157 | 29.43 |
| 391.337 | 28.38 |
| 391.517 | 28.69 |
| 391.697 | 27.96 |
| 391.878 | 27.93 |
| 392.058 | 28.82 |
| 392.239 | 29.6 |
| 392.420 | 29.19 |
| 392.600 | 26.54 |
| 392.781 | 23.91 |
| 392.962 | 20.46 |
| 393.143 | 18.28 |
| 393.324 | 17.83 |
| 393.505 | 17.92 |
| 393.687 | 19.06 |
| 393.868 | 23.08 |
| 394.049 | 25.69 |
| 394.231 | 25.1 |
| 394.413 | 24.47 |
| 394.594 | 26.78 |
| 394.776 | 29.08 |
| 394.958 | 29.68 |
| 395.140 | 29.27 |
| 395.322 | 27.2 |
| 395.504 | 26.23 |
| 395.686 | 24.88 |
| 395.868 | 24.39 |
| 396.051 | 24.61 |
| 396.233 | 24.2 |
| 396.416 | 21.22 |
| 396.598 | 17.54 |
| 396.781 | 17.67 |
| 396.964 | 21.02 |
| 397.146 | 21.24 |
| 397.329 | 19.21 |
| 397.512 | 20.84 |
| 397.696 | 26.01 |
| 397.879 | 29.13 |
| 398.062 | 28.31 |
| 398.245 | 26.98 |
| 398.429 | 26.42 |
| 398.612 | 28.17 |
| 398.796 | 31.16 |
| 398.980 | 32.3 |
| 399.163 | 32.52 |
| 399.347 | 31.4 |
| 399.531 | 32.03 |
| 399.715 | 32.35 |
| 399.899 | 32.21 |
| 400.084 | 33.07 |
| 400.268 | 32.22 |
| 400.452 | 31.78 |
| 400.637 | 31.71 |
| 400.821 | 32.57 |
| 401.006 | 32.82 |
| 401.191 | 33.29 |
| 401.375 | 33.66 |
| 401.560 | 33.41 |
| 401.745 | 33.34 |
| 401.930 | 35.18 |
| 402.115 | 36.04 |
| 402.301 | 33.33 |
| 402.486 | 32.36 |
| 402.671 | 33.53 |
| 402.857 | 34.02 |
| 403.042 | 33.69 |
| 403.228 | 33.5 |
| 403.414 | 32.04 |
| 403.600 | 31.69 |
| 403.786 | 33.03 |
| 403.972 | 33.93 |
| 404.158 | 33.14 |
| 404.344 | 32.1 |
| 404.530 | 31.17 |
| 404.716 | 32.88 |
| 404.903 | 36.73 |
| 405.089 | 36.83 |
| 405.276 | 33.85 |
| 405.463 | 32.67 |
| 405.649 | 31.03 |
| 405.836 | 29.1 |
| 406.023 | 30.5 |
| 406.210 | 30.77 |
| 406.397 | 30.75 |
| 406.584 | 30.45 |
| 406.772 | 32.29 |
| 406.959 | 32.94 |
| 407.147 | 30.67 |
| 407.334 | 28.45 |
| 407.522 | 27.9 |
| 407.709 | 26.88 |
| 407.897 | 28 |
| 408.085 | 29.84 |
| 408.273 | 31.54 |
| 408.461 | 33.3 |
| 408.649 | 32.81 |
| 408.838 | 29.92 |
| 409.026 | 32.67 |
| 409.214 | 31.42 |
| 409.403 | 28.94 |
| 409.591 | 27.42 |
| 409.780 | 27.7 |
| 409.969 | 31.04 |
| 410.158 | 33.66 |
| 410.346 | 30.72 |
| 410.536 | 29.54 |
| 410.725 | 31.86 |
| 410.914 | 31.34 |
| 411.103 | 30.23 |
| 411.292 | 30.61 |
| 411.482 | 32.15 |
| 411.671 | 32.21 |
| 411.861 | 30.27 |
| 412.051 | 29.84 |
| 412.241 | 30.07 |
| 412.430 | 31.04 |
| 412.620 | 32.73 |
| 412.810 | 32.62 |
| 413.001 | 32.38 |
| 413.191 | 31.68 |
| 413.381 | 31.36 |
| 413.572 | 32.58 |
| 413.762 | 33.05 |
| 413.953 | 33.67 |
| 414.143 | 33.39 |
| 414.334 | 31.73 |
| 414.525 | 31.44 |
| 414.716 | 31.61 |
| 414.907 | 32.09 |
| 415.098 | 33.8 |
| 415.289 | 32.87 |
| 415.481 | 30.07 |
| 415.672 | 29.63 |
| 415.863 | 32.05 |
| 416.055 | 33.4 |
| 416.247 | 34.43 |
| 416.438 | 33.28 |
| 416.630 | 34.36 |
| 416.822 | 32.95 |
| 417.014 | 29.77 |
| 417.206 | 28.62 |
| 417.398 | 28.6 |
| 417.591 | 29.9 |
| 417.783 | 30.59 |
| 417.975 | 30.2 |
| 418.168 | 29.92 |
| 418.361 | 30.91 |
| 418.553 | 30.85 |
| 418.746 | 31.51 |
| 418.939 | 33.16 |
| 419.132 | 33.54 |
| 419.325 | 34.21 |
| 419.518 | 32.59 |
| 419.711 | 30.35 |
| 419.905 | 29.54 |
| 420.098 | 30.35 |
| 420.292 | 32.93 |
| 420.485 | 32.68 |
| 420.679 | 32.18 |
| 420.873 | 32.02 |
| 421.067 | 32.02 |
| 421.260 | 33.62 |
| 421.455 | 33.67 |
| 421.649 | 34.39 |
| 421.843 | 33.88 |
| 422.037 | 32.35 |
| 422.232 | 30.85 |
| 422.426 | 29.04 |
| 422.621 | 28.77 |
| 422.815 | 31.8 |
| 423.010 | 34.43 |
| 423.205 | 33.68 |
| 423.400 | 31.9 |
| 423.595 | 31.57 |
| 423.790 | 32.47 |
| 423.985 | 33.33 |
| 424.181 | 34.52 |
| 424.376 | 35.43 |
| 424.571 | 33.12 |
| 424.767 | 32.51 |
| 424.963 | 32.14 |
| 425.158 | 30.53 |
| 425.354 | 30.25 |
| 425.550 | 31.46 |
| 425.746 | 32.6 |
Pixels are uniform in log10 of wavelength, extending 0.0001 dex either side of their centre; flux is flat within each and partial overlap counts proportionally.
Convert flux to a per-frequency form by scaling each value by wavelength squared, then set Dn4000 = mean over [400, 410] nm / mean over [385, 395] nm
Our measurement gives 1.33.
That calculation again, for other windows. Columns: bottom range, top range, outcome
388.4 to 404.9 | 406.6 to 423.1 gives 1.22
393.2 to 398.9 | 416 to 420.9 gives 1.45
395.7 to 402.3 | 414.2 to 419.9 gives 1.21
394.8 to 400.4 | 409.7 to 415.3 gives 1.27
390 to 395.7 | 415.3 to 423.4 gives 1.41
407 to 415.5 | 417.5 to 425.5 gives 1.08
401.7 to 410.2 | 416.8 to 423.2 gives 1.06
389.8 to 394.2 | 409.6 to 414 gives 1.36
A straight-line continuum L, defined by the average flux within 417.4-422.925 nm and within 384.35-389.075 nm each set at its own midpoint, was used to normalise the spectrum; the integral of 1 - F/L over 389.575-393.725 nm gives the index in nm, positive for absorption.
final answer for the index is 0.187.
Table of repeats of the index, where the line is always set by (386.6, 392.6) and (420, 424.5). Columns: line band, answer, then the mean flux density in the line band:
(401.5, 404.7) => -0.43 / 33.3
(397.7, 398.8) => 0.02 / 28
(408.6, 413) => -0.05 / 30.9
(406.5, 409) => -0.03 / 30.4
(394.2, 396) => 0.08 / 26.7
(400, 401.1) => -0.13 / 32.4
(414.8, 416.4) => -0.05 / 32.3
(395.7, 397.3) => 0.38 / 21.6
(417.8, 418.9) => 0.04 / 30.8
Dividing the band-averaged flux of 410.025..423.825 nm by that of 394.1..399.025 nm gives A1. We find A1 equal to 1.26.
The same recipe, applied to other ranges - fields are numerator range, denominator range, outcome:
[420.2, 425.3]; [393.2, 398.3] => 1.36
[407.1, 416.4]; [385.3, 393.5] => 1.20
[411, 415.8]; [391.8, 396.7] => 1.29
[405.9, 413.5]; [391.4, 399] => 1.24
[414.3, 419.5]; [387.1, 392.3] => 1.20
